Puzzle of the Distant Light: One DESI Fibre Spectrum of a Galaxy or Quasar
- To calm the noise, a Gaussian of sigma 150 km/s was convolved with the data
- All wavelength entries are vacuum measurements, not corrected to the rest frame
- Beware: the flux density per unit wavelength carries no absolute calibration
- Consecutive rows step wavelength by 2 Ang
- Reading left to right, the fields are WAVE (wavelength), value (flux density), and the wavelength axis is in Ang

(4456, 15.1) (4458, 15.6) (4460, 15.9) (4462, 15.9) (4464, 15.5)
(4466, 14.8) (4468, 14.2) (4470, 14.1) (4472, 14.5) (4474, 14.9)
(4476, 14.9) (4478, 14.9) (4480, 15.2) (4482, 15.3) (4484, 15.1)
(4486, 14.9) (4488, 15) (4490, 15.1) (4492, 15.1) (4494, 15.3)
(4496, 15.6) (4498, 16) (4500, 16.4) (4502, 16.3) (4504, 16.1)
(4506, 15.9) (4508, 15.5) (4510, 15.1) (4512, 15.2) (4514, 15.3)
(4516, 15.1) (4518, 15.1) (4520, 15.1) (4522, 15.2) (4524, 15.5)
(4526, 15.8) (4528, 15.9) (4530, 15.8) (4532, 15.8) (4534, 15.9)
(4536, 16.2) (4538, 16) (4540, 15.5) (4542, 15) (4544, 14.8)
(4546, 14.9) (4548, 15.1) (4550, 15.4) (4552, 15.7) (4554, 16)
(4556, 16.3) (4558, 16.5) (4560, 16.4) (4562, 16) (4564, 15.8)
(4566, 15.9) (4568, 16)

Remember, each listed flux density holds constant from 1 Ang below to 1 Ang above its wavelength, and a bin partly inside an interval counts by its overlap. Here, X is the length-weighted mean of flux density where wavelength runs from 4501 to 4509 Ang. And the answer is 15.9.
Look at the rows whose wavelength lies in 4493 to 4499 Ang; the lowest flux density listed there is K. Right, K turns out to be 15.3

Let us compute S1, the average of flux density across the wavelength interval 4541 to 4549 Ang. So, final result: 15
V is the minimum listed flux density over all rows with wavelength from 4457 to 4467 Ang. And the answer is 14.8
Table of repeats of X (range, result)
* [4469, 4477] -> 14.6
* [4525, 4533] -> 15.8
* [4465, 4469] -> 14.5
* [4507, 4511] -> 15.3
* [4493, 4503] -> 15.9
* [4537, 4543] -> 15.5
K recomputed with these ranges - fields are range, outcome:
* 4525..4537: 15.8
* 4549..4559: 15.4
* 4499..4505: 16.1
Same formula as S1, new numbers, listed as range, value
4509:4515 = 15.2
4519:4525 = 15.3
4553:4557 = 16.1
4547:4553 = 15.4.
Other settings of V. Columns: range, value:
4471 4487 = 14.5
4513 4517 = 15.1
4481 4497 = 14.9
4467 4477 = 14.1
